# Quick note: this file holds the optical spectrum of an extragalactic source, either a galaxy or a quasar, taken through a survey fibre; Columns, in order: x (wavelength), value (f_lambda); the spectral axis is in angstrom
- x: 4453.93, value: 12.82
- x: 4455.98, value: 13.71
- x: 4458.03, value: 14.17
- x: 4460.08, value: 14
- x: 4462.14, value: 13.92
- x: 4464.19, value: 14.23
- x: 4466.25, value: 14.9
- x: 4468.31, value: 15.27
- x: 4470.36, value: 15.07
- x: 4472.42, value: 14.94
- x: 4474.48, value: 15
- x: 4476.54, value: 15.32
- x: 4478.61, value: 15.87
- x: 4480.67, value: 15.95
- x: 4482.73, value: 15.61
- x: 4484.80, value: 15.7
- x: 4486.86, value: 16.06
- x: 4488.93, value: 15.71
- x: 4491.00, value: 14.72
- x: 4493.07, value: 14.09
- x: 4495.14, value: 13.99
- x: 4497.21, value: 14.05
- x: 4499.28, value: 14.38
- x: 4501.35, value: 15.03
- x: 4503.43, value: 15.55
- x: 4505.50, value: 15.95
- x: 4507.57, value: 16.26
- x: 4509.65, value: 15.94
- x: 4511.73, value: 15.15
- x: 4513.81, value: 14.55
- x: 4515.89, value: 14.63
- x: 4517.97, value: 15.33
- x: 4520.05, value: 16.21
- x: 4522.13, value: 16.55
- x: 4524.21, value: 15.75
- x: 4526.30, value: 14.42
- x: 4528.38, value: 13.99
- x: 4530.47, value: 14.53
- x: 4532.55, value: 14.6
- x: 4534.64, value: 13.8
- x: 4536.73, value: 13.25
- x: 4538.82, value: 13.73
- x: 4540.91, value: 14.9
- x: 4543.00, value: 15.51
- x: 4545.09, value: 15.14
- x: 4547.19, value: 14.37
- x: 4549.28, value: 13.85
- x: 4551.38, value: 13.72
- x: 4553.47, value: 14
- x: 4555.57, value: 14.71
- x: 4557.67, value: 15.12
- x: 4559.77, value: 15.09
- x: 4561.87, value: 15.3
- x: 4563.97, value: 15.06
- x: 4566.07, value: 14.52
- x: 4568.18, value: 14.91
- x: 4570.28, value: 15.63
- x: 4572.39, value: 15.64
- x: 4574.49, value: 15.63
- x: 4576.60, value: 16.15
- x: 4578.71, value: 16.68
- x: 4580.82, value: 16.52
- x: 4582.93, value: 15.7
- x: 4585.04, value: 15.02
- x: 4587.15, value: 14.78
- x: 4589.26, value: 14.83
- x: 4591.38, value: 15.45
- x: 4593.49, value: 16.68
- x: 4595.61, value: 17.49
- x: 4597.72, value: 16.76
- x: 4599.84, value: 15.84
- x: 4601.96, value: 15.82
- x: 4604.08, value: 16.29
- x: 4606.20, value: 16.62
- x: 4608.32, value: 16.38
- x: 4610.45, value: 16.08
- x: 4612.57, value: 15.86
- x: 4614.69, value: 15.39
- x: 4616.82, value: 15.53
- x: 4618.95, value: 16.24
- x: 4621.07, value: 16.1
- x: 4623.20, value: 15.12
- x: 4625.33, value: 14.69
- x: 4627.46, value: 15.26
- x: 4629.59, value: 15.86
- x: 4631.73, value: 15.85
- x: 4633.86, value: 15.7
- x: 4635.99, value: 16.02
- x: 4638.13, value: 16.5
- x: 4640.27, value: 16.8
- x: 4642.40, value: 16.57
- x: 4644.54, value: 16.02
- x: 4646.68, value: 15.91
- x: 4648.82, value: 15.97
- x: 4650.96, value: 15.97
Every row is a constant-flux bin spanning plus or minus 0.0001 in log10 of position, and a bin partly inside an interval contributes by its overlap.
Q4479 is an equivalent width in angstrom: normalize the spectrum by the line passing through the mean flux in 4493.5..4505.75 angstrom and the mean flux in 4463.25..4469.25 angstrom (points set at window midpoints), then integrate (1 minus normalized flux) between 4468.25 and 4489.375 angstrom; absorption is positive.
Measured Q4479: -1.1 angstrom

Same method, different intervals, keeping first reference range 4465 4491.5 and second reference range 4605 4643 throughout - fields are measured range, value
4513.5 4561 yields 2.8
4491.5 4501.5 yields 0.8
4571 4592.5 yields 0.2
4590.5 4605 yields -0.5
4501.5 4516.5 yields 0.1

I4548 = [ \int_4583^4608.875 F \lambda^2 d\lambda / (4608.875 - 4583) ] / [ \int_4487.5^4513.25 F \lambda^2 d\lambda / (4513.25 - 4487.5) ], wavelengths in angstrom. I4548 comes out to 1.11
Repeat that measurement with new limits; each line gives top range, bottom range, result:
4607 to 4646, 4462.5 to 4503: 1.13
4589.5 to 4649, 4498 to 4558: 1.12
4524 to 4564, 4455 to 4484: 1.01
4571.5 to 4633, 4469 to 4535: 1.09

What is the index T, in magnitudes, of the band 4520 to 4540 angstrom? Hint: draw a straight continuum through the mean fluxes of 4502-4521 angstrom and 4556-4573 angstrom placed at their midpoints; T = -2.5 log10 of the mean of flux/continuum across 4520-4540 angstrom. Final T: 0.05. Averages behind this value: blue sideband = 15.5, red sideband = 15.1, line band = 14.6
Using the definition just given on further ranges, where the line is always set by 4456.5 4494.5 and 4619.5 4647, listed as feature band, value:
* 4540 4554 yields 0.06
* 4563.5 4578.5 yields 0.01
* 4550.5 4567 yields 0.05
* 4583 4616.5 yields -0.02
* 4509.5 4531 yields 0.01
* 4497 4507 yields 0.00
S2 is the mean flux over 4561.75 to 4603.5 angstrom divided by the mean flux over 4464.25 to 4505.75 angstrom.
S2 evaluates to 1.04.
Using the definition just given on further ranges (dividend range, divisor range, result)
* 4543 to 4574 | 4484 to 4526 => 0.97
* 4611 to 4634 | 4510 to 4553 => 1.06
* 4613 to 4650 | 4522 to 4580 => 1.07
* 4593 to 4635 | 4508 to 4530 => 1.05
